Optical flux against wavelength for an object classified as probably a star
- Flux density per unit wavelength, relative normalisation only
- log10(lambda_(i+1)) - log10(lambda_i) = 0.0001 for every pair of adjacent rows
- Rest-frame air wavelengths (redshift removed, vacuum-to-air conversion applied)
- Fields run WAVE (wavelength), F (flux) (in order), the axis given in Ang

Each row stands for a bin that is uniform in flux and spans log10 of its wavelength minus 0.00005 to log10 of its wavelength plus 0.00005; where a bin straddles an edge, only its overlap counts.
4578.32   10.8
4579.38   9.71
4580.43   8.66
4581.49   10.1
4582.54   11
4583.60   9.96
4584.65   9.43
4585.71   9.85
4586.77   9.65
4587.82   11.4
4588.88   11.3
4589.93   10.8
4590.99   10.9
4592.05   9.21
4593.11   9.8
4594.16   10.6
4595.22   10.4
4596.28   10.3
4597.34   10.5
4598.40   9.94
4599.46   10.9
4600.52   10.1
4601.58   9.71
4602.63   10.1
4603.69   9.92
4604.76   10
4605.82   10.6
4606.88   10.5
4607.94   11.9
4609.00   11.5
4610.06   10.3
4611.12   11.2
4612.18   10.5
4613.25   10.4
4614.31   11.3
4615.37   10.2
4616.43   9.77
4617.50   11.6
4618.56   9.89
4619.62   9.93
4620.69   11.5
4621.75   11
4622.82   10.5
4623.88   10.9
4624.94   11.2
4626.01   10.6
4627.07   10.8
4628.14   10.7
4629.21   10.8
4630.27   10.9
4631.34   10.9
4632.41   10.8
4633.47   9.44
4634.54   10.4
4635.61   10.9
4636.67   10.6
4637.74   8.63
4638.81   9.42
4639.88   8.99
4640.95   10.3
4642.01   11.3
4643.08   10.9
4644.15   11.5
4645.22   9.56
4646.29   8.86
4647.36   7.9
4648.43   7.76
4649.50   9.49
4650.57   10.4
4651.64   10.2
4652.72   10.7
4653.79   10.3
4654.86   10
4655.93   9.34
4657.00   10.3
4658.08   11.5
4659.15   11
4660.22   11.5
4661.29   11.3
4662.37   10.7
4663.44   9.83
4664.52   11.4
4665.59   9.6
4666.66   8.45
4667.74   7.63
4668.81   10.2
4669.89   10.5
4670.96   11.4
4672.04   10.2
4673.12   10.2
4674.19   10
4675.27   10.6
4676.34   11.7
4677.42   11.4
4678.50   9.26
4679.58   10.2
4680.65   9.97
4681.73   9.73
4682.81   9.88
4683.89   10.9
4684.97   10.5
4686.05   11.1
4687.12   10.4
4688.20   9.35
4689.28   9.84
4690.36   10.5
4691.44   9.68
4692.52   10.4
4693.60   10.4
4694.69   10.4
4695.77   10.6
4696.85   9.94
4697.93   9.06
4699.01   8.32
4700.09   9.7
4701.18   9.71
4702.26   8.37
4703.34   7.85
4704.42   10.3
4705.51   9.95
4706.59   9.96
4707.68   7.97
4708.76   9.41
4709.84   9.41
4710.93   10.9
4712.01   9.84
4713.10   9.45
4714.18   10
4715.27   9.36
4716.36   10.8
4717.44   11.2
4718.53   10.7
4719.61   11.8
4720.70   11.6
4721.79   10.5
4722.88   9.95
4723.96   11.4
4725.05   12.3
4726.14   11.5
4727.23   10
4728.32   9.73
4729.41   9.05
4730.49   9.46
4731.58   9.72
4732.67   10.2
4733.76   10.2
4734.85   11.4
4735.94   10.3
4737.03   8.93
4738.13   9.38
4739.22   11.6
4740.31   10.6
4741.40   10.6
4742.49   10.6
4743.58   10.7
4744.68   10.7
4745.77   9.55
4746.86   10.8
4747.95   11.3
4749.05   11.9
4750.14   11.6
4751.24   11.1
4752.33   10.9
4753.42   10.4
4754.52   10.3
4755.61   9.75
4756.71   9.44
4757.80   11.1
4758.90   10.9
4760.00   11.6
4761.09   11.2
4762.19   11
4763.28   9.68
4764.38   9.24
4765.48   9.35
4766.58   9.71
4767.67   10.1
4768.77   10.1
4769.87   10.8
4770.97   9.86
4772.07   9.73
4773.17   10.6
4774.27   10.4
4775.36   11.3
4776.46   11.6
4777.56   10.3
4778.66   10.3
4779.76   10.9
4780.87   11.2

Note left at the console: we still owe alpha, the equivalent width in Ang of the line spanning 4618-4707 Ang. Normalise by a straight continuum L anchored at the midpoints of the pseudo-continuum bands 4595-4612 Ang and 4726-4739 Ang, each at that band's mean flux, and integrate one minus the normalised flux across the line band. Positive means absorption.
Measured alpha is 0.9 Ang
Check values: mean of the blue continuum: 10.5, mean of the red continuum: 9.98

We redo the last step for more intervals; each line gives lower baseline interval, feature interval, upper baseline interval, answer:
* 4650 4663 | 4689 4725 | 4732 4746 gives 1.54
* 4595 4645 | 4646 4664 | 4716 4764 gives 0.79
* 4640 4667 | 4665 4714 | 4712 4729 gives 2.46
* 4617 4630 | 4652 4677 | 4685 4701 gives -0.12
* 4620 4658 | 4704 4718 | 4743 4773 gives 0.67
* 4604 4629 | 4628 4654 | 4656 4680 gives 1.25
